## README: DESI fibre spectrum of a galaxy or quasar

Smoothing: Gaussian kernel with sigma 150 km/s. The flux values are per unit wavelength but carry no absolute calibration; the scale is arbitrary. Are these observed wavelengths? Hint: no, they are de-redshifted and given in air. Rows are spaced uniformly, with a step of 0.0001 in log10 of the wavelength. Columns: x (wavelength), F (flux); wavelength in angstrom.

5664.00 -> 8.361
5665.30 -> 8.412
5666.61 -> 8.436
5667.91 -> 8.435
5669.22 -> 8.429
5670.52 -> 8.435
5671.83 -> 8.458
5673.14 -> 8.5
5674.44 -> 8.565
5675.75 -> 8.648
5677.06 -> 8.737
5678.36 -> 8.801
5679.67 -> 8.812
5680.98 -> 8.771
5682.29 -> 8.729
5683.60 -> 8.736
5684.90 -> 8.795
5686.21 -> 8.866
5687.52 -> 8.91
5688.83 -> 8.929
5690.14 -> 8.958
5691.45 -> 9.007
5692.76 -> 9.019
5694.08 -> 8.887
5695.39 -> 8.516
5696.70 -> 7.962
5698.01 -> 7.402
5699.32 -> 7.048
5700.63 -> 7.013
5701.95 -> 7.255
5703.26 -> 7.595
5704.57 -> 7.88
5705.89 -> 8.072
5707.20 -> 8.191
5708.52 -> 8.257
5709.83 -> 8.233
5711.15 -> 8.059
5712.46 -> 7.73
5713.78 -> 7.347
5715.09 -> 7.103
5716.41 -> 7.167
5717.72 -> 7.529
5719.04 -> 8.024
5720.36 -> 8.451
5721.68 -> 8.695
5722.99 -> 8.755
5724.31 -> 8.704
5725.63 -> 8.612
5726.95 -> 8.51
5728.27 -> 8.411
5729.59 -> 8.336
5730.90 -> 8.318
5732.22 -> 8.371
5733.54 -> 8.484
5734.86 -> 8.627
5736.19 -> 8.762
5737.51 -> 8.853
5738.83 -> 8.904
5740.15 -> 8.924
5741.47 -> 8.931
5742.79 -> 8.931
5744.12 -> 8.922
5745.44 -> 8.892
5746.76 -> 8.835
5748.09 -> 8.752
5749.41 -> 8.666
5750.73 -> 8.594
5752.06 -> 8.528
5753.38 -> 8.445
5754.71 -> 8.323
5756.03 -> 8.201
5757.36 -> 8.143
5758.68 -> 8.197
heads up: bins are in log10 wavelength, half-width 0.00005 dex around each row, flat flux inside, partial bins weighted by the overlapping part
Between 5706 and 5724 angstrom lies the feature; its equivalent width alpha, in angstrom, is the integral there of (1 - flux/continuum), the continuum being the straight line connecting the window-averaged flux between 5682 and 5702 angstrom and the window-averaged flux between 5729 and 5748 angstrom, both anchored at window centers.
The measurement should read 1.2 angstrom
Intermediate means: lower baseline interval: 8.4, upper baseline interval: 8.72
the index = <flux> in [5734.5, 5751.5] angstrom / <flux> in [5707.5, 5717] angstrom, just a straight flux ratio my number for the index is 1.1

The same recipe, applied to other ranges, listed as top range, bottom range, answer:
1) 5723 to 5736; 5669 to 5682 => 0.99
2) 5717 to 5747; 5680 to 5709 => 1.03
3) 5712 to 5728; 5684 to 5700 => 0.95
